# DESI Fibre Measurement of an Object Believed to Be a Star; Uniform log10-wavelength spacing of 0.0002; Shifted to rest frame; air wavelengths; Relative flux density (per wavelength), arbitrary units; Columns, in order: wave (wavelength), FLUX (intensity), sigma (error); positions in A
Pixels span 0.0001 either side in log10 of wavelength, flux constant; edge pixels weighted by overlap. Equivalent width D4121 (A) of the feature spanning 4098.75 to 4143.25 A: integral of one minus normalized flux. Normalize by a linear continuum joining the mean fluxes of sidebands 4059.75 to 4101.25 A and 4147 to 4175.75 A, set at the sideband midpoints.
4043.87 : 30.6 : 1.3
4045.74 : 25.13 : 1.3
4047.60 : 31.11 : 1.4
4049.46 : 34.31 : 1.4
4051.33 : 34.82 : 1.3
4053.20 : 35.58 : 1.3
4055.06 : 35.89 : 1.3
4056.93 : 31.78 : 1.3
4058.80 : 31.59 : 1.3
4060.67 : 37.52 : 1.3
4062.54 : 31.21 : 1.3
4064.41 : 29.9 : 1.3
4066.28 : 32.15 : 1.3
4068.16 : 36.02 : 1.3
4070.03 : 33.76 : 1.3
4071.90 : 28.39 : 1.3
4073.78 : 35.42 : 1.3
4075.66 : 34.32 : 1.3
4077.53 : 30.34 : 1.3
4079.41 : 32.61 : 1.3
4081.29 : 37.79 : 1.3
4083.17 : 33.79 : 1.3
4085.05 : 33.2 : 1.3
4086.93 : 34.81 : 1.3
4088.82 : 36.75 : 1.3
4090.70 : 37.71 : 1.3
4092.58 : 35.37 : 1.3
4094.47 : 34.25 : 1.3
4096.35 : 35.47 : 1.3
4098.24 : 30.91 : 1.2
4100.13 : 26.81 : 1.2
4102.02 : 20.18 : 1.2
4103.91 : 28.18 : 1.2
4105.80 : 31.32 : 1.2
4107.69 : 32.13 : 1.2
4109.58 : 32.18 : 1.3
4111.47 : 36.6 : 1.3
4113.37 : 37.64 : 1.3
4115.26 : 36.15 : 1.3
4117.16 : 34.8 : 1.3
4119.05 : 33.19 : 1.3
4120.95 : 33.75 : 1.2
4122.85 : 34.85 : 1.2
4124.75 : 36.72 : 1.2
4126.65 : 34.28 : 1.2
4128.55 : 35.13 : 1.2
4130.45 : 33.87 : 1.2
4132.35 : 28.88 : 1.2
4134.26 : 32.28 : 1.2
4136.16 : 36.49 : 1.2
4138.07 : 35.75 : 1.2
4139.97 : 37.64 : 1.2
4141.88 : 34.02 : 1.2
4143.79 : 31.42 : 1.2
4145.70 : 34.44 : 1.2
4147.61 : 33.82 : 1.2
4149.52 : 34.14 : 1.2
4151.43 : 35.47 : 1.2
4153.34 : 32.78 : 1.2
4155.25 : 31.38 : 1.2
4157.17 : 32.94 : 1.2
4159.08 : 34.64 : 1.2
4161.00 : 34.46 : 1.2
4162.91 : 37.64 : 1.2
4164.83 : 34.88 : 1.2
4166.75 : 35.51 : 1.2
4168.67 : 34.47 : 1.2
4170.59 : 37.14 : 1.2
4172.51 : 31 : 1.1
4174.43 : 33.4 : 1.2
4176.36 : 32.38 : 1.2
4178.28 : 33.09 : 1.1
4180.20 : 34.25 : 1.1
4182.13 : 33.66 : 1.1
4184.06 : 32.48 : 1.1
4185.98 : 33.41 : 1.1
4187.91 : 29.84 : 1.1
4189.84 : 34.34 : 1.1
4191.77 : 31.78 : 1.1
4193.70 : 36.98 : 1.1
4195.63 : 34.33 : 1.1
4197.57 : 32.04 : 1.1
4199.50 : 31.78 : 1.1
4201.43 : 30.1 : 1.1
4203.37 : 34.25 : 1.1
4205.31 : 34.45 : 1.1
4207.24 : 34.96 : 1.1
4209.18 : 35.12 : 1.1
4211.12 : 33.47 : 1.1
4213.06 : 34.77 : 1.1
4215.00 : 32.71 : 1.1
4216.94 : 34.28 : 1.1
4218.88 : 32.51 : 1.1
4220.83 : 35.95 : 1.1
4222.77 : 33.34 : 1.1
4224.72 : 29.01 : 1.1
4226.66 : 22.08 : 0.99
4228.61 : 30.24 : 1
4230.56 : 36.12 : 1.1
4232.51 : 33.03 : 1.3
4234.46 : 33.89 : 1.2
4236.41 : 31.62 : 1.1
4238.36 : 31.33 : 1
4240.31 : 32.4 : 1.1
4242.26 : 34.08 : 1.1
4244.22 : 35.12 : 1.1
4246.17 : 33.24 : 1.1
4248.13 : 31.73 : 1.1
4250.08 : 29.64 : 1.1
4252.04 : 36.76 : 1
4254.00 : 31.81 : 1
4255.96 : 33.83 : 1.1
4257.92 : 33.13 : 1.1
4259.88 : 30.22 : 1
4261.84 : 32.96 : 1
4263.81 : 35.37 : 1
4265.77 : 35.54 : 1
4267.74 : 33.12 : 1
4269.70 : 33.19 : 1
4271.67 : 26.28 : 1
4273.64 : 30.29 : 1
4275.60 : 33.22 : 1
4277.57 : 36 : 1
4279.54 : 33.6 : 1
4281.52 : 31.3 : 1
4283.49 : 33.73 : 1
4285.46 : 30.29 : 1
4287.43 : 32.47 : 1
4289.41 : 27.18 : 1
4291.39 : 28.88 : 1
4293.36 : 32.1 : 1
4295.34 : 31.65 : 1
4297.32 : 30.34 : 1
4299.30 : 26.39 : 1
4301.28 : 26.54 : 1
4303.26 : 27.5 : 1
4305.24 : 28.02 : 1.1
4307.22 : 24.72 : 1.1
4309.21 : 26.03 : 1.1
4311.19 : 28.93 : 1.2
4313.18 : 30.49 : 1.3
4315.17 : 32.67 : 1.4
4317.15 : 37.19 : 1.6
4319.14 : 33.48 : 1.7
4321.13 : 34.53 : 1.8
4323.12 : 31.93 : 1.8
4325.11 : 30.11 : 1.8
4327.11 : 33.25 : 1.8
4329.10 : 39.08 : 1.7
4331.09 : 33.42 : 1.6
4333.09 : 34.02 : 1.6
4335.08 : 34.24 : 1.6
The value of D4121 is 1.0 A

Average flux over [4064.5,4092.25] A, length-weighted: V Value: 34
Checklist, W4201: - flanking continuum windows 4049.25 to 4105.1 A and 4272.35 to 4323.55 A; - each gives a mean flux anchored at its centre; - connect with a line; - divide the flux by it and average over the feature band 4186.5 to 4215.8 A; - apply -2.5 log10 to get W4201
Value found -0.056 mag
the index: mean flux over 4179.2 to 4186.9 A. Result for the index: 33.5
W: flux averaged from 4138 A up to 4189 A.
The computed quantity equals 33.9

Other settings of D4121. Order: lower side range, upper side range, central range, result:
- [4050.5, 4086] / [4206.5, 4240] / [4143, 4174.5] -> -1.12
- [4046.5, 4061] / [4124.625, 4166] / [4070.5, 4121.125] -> 1.32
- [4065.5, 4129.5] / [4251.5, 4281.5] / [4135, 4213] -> -1.66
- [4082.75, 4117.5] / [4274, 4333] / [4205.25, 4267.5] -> -2.17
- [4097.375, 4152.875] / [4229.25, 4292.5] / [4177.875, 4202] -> -0.06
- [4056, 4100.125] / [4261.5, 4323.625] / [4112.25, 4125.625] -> -0.90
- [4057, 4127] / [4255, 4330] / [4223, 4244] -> 0.26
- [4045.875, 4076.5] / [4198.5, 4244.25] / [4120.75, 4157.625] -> -1.21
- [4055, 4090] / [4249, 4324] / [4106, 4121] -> -0.61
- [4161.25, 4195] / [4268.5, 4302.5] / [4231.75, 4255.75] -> -0.69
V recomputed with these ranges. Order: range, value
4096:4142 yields 33.1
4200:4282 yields 32.8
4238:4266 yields 33.1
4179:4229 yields 32.8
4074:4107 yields 32.6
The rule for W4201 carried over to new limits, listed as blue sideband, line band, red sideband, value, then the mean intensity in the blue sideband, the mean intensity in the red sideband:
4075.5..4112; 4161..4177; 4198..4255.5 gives -0.06 mag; 32.7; 32.8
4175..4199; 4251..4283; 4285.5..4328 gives -0.06 mag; 33.2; 30.2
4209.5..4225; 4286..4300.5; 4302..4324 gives 0.05 mag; 33.5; 30.5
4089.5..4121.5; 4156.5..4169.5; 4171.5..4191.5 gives -0.07 mag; 32.8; 32.8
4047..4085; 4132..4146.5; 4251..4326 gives -0.04 mag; 33.4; 31.4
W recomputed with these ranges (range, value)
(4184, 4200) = 33.1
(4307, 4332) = 32.2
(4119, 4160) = 34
